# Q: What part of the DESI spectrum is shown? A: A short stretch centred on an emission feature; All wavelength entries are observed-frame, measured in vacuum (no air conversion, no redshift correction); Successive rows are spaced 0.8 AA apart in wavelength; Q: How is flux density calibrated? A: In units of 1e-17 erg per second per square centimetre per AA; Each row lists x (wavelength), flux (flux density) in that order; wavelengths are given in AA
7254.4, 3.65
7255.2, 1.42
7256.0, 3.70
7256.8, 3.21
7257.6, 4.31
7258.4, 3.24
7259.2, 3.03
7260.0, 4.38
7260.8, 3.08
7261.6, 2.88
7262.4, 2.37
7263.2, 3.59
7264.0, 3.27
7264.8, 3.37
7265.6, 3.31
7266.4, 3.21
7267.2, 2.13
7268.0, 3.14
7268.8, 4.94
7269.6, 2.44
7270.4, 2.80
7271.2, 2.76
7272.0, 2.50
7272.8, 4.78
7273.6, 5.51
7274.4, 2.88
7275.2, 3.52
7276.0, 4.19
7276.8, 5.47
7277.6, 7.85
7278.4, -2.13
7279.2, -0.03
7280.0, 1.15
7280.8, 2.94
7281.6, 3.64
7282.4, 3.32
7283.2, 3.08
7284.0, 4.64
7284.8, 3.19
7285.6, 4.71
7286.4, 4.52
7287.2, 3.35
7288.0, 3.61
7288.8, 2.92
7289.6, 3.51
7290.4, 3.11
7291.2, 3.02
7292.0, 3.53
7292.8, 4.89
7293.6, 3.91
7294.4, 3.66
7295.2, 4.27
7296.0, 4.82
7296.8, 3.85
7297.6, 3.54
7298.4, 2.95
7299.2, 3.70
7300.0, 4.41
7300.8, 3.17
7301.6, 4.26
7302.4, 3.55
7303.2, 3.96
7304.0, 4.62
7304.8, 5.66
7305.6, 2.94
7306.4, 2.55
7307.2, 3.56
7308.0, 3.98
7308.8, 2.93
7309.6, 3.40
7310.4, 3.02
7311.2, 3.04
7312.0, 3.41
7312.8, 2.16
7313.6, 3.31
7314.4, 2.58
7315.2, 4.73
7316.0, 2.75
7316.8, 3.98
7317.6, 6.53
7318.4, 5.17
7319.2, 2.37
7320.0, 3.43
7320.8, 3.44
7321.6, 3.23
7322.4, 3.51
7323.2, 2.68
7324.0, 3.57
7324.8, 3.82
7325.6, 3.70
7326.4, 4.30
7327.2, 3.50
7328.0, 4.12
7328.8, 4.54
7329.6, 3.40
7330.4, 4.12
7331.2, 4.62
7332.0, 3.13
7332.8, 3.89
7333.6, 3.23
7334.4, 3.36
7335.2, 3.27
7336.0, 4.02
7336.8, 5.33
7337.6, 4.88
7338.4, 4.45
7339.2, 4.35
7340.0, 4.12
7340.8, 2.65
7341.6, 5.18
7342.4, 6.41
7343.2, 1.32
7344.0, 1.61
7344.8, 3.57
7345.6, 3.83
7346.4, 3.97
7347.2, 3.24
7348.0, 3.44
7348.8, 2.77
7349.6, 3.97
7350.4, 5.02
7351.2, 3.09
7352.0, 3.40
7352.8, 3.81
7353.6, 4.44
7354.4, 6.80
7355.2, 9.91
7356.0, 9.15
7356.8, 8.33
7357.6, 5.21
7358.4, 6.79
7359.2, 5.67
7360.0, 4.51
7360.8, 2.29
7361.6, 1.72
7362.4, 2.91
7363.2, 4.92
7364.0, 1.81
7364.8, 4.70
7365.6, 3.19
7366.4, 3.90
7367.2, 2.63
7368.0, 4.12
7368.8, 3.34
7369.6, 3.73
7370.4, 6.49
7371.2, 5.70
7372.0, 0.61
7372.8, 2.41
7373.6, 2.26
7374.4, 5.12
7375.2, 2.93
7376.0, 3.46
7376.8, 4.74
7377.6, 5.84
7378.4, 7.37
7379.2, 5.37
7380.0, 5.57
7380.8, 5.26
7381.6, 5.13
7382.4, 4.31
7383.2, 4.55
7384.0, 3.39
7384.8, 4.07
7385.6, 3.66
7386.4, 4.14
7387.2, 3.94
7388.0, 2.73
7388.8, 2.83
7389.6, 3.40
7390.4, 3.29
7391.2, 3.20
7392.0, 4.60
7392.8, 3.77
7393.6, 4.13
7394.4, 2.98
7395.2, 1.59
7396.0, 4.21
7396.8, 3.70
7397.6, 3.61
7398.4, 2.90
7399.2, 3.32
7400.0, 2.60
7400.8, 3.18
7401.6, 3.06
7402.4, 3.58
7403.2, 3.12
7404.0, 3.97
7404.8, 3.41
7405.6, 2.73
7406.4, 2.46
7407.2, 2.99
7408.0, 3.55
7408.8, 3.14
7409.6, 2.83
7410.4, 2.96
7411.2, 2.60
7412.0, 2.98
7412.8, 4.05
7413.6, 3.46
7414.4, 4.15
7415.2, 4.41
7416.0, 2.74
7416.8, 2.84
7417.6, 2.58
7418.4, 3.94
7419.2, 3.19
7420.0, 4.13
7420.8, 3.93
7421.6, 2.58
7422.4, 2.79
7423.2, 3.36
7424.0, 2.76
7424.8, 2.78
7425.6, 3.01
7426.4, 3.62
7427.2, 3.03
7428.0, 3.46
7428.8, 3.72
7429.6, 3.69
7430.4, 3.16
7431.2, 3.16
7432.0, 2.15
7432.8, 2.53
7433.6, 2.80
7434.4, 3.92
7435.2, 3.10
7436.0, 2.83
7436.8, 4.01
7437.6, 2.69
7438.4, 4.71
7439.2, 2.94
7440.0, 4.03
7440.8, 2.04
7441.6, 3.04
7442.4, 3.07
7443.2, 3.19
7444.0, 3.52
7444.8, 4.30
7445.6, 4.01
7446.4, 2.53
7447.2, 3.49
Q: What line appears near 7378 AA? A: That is [N II] 6583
